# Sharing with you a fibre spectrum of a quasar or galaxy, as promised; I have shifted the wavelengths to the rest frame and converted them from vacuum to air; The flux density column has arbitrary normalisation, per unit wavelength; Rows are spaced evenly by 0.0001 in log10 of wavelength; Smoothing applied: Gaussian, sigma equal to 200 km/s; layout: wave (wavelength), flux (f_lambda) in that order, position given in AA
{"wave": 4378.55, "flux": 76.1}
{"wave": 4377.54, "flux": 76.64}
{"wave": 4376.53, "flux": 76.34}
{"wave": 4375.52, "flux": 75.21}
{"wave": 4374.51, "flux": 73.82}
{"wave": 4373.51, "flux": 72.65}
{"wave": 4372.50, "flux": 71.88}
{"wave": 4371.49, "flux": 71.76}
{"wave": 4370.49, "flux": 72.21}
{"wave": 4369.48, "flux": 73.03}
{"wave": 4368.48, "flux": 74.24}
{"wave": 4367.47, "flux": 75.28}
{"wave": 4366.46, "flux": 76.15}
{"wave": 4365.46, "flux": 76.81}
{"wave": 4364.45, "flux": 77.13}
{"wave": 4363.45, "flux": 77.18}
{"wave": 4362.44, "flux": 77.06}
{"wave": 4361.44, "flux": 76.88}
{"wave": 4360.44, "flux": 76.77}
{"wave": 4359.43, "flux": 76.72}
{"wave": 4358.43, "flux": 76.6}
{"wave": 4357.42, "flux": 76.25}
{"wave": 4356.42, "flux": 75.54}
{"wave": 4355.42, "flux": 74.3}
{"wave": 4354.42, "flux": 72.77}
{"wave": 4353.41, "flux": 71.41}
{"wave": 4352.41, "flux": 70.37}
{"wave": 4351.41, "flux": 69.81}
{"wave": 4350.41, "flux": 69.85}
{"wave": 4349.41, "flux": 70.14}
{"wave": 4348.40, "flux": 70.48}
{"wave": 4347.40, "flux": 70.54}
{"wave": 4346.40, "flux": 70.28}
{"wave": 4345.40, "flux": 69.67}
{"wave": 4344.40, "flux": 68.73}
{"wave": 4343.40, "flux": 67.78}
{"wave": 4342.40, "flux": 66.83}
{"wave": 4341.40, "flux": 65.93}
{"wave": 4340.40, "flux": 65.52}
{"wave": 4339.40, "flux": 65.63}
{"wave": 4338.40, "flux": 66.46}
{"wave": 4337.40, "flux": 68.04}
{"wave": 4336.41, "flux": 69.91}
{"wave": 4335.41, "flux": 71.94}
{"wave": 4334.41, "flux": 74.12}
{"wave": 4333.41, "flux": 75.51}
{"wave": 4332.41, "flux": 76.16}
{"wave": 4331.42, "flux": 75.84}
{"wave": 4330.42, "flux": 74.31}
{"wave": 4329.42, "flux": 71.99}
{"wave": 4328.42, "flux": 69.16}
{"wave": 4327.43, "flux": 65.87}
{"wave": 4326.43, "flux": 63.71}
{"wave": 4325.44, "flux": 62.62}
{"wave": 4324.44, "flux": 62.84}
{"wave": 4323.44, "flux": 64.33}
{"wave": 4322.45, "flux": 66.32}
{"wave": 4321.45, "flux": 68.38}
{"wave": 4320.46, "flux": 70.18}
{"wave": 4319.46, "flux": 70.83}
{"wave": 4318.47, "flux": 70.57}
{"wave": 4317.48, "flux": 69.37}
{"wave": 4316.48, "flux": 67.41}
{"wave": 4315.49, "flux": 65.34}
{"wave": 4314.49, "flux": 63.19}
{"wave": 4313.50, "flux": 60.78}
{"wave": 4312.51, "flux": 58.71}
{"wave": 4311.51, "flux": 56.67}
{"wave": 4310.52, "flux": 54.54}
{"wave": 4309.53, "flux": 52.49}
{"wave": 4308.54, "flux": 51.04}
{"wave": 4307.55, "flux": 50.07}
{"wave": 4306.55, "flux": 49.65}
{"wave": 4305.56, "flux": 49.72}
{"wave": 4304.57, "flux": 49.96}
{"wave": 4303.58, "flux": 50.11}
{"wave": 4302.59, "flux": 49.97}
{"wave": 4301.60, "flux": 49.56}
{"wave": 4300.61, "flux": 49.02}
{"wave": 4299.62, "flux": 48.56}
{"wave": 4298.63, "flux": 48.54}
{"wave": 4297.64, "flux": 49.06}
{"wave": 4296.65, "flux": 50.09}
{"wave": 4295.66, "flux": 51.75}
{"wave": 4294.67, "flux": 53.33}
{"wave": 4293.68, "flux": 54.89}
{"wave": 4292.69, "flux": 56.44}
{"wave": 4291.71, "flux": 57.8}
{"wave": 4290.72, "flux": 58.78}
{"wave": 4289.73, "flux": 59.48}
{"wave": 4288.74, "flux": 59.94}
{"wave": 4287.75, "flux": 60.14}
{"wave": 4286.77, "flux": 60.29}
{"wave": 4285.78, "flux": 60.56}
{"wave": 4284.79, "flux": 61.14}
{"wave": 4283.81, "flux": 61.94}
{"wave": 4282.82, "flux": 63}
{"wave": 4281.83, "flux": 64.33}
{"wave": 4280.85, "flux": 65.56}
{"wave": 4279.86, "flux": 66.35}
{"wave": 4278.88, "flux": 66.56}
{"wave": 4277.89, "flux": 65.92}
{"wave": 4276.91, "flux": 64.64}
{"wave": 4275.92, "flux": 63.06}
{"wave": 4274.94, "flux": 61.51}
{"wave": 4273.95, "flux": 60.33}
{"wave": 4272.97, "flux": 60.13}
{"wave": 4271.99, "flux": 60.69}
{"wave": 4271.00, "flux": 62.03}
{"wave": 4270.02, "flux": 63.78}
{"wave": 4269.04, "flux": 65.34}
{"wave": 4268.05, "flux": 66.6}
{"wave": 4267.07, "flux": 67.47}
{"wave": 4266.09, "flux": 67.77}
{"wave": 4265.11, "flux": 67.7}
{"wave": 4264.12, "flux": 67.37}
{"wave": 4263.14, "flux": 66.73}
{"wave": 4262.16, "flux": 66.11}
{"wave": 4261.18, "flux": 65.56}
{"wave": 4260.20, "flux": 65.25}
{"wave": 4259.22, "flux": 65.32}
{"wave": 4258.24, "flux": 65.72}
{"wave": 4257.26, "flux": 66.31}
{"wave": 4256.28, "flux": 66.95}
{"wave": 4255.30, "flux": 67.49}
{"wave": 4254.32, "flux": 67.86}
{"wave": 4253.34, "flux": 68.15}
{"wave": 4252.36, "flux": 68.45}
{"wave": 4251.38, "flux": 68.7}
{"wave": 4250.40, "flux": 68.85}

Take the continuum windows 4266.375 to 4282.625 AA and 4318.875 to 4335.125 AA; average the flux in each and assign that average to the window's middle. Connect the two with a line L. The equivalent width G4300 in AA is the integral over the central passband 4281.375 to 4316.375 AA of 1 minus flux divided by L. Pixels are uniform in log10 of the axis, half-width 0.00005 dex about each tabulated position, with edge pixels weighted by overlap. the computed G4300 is 5.8 AA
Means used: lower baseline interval 64.1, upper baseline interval 69.5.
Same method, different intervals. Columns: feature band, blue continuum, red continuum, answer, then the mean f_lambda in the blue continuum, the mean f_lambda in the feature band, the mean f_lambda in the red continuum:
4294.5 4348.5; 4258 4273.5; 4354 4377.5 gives 6.35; 65.2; 62.6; 75.1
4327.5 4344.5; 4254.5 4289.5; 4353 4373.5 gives 0.37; 64.3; 70.2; 74.9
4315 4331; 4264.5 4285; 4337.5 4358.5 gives 0.07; 64.1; 67.7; 70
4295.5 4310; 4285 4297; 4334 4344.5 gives 2.40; 57.1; 49.9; 68.2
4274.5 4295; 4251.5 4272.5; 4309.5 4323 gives 1.29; 66.2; 61.3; 64.3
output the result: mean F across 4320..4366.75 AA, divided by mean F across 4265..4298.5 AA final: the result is 1.17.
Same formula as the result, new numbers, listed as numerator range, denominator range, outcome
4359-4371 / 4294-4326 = 1.32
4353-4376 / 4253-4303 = 1.22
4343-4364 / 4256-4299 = 1.18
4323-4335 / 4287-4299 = 1.26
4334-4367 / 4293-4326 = 1.26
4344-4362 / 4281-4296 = 1.23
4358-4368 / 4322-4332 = 1.13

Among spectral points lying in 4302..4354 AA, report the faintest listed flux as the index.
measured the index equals 49.65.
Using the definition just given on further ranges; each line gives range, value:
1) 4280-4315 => 48.54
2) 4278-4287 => 60.29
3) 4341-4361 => 65.93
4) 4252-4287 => 60.13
